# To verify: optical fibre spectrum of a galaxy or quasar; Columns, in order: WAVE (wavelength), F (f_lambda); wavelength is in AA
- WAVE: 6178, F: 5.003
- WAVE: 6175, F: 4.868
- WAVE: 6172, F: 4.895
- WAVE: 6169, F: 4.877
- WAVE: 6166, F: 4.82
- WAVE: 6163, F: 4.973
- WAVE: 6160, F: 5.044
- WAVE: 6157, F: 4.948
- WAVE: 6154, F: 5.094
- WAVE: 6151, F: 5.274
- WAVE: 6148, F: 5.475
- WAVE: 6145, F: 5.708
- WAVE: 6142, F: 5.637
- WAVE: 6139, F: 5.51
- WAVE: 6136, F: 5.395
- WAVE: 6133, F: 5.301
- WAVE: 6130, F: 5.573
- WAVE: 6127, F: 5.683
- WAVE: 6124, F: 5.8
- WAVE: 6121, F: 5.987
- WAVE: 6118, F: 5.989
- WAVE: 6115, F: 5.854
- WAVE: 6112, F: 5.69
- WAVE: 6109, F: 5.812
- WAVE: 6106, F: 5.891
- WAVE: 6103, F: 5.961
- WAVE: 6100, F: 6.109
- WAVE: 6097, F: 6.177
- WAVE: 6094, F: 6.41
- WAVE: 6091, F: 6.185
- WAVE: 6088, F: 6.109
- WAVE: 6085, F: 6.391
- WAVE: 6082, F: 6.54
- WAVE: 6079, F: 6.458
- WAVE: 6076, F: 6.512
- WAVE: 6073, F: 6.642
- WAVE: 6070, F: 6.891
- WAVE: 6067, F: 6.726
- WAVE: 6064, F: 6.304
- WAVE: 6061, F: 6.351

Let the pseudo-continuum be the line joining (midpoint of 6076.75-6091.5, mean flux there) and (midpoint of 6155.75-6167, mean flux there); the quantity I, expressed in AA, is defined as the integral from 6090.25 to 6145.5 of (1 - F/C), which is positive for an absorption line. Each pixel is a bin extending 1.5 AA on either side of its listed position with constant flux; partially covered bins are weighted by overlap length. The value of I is -0.8 AA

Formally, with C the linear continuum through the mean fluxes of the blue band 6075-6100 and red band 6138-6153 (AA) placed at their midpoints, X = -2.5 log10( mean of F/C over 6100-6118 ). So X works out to 0.027 mag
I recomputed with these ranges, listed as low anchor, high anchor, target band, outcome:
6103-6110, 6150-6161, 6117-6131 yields -0.5 AA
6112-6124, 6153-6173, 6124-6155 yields -0.3 AA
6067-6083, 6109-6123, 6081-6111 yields 0.4 AA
